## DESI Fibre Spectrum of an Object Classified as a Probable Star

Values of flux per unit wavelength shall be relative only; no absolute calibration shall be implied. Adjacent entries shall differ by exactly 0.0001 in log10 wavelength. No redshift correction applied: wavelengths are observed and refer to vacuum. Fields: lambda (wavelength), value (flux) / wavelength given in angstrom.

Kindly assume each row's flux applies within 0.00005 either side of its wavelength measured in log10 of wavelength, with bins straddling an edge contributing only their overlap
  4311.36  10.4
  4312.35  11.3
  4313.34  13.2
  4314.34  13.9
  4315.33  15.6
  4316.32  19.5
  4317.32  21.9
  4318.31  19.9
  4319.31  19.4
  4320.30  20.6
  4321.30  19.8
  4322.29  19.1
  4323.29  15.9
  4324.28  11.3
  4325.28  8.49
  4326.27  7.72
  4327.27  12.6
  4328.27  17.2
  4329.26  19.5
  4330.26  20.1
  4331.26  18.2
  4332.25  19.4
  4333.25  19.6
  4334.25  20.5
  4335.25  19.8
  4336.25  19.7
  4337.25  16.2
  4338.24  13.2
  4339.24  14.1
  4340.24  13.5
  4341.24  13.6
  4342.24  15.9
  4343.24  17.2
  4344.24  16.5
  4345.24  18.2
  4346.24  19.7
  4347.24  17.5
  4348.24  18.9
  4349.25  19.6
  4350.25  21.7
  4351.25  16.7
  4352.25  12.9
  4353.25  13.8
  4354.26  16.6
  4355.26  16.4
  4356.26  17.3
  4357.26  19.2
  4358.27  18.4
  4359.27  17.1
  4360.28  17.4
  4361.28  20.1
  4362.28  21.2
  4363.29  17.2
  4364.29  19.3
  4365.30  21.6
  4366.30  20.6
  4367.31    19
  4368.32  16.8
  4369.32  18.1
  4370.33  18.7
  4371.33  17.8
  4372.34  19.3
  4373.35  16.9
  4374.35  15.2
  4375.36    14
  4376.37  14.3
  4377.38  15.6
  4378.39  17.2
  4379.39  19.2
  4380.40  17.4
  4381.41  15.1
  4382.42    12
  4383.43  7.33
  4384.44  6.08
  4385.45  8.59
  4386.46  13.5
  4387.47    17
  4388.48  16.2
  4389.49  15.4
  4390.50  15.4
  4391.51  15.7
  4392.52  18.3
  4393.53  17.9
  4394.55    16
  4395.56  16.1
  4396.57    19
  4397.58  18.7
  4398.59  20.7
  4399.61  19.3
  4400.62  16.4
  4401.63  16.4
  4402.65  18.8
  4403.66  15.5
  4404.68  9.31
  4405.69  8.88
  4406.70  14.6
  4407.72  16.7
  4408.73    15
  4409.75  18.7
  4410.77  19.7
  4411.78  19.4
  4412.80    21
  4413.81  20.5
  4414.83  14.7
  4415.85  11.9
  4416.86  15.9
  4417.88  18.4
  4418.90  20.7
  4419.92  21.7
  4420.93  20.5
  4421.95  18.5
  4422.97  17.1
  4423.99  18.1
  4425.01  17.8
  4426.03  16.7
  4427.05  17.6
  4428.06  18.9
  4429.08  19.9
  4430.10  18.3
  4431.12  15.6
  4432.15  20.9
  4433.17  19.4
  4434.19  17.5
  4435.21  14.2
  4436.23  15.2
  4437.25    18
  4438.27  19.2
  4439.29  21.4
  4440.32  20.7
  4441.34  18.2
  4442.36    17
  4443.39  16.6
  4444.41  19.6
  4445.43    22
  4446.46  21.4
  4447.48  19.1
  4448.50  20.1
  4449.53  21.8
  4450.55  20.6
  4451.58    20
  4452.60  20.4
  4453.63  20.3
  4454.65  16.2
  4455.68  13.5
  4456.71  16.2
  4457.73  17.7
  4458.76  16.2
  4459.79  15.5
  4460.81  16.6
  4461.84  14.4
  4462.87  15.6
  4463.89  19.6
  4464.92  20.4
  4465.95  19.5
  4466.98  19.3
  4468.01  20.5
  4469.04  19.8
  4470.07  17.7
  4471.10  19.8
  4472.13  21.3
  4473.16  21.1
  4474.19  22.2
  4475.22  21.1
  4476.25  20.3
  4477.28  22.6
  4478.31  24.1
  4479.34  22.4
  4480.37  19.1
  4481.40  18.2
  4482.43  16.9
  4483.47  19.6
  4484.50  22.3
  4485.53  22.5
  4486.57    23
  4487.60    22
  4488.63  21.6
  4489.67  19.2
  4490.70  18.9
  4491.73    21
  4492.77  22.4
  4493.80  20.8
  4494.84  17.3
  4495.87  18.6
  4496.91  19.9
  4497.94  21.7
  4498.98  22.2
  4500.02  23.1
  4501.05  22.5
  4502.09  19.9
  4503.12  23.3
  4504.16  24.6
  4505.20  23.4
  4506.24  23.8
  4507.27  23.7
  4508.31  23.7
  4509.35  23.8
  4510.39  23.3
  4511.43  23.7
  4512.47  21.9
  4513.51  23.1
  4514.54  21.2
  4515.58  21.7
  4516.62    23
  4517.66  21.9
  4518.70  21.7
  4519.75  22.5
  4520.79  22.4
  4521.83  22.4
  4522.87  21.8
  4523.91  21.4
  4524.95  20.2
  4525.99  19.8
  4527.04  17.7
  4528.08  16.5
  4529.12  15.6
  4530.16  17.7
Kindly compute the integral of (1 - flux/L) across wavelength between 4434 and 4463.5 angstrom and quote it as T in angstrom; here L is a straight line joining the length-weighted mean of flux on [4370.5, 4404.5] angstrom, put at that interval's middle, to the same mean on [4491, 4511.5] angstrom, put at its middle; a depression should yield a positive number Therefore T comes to 1.6 angstrom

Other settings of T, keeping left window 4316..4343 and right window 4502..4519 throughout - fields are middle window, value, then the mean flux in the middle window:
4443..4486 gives 4.0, 19.4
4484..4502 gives 1.0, 21.1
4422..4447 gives 2.4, 18.4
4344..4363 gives -0.2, 17.9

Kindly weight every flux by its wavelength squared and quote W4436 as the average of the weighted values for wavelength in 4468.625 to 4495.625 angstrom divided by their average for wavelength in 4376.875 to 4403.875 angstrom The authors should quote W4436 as 1.4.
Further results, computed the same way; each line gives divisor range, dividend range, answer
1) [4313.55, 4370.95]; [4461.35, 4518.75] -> 1.30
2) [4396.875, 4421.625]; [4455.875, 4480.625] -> 1.14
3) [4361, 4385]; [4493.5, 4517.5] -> 1.42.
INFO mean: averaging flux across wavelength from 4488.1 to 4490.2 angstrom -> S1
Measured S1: 20.4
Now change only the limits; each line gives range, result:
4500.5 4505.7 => 22.8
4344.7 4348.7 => 18.6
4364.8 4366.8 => 21.2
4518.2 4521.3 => 22.1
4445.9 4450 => 20.6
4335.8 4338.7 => 16.4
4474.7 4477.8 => 21.4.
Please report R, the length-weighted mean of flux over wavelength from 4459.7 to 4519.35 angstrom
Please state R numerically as 21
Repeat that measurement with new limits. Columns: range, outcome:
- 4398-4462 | 17.8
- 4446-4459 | 18.8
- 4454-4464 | 16.1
